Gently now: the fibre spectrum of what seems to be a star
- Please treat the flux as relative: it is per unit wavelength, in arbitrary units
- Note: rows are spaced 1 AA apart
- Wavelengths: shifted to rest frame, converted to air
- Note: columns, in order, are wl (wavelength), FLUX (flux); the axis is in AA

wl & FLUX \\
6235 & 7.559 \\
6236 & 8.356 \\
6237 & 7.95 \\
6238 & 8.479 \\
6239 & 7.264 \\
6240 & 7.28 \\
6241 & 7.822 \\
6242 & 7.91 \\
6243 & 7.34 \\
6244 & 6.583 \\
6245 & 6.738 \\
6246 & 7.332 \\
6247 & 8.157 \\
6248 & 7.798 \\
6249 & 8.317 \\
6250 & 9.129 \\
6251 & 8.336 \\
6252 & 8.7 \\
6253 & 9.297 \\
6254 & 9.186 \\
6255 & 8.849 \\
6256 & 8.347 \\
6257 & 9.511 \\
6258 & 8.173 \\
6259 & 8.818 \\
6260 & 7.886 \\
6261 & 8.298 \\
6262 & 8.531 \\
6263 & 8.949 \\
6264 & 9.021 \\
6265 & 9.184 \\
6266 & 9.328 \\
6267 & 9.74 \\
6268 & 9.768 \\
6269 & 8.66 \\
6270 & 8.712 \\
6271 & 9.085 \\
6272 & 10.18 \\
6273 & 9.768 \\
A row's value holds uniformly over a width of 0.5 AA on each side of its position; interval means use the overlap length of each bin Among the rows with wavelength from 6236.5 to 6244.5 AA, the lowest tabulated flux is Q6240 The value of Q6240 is 6.583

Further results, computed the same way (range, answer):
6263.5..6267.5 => 9.021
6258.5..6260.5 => 7.886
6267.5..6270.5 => 8.66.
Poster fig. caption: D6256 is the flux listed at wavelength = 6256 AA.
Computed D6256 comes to 8.347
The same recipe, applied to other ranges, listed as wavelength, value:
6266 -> 9.328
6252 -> 8.7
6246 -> 7.332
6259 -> 8.818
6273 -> 9.768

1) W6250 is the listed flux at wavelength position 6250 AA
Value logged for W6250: 9.129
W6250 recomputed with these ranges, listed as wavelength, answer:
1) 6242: 7.91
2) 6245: 6.738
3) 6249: 8.317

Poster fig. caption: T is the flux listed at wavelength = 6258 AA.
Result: 8.173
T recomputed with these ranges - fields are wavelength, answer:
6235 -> 7.559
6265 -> 9.184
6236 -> 8.356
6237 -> 7.95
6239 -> 7.264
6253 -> 9.297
